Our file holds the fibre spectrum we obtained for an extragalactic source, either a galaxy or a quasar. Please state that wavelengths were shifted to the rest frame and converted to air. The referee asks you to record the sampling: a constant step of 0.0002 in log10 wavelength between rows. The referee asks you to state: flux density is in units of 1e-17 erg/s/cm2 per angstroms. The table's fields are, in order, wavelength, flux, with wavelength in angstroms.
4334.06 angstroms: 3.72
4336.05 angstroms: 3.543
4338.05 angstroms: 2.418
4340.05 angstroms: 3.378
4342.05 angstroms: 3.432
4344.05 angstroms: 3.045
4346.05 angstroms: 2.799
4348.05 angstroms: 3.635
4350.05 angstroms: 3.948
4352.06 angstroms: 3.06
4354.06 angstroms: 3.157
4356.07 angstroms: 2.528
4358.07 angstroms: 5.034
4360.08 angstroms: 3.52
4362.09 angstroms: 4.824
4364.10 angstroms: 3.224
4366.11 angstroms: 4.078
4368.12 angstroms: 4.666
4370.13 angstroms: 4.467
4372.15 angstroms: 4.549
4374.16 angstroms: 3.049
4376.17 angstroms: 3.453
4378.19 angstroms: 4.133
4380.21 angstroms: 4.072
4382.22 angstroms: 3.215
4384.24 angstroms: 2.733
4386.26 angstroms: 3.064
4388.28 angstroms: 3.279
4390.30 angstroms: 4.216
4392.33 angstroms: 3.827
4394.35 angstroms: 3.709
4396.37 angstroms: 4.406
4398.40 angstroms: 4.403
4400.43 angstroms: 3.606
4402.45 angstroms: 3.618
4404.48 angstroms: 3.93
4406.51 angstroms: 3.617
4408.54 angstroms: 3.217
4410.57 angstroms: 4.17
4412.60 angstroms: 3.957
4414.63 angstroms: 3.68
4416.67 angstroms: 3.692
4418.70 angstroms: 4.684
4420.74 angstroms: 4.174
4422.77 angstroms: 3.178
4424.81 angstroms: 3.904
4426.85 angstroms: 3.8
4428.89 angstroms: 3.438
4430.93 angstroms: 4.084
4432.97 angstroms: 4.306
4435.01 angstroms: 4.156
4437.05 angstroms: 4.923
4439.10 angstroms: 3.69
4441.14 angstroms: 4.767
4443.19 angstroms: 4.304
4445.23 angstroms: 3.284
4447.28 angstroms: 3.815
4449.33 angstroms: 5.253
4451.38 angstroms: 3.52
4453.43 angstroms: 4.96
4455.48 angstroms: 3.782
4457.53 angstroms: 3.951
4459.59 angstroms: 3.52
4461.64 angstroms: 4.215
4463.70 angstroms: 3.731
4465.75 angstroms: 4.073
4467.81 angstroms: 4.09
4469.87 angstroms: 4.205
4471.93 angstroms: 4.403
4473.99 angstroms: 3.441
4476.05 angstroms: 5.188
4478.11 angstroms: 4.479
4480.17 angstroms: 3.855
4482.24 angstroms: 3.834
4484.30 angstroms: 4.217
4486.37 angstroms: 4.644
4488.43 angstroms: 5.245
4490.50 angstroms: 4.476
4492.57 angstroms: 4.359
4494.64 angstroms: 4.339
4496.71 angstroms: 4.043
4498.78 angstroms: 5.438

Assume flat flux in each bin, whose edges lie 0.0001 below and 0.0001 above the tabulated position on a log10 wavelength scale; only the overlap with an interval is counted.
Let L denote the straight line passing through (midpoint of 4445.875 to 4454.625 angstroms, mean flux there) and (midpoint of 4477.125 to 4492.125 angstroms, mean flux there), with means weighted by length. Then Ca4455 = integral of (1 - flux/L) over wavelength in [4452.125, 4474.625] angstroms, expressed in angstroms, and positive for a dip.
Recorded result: 1.6 angstroms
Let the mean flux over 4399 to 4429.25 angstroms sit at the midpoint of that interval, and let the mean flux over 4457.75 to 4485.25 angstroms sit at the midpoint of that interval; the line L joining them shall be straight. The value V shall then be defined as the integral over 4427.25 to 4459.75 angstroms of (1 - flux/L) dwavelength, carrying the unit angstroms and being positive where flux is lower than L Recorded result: -1.43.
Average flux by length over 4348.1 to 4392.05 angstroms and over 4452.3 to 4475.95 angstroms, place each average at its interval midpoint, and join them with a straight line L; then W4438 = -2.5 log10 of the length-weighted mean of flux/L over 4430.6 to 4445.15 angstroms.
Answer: -0.08 mag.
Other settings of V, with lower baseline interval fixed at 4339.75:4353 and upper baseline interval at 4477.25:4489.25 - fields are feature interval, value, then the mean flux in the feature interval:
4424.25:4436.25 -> -0.01 angstroms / 3.97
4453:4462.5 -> 0.32 angstroms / 4.03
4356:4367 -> -1.72 angstroms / 3.98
